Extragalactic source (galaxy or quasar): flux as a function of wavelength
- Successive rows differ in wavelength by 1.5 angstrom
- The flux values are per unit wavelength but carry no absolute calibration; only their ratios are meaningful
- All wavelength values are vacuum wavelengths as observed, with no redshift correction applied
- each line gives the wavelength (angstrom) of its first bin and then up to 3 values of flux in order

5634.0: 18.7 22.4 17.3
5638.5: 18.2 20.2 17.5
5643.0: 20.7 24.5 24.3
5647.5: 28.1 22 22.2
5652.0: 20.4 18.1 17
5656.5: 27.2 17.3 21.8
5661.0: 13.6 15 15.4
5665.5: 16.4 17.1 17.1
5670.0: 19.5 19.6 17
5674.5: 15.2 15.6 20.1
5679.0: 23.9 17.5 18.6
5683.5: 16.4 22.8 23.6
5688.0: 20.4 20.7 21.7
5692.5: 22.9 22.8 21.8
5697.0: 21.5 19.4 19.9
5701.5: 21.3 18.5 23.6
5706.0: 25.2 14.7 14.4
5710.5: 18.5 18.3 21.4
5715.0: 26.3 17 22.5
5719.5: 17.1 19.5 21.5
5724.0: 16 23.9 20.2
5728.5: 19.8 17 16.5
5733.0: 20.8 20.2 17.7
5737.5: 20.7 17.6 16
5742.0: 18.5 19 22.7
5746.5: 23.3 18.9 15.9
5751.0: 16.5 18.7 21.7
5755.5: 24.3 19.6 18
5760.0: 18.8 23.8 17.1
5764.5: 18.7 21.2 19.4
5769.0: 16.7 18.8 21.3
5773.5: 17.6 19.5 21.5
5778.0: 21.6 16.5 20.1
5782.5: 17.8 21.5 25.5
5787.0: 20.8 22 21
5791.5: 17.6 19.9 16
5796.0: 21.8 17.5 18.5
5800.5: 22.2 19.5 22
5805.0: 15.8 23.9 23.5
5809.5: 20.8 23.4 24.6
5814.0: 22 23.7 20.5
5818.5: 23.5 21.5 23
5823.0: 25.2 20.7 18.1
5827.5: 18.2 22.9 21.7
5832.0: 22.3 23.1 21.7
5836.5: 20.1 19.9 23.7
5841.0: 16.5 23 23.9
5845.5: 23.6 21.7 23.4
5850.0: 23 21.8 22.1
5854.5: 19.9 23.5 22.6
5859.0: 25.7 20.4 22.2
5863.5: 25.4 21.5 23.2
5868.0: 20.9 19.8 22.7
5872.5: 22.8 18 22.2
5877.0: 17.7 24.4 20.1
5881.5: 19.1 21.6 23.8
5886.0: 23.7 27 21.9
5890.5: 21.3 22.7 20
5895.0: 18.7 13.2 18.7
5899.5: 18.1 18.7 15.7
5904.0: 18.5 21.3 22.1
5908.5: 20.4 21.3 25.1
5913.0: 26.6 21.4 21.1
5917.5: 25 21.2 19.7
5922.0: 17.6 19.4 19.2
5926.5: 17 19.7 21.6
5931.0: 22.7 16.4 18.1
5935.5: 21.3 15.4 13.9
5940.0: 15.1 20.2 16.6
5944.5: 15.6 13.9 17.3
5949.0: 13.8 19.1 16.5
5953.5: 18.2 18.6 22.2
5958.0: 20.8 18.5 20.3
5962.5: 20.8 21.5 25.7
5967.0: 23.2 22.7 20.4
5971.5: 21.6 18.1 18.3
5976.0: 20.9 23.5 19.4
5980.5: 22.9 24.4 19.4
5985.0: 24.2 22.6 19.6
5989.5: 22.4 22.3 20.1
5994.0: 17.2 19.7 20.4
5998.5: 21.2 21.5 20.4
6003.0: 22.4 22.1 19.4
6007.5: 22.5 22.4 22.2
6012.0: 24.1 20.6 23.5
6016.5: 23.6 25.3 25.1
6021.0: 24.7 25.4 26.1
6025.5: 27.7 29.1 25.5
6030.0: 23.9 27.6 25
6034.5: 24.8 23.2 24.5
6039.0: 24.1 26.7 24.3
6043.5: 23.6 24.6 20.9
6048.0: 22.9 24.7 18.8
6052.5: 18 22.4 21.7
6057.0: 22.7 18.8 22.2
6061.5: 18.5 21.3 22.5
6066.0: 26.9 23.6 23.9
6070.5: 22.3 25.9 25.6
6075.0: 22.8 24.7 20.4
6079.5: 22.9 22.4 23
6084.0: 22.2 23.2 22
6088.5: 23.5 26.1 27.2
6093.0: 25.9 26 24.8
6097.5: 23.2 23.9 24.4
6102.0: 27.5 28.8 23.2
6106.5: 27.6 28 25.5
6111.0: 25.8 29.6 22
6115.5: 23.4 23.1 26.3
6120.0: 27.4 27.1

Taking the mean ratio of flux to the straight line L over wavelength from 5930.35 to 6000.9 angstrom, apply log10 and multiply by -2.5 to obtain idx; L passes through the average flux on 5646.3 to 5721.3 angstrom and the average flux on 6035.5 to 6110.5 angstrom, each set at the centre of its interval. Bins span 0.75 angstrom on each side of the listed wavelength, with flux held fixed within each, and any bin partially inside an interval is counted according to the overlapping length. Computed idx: 0.15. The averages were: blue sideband 19.8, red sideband 23.7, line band 19.8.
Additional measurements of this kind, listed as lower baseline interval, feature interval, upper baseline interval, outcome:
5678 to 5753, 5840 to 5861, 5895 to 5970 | -0.14 mag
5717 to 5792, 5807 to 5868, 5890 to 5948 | -0.14 mag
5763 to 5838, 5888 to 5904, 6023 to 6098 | 0.15 mag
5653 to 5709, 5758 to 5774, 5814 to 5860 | 0.08 mag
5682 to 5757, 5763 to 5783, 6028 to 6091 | 0.07 mag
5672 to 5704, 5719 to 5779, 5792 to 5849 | 0.07 mag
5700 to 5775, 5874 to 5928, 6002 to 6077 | 0.05 mag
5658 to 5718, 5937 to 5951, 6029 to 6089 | 0.34 mag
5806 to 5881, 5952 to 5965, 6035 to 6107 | 0.14 mag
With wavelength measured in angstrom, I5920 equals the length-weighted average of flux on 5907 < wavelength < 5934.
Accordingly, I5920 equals 20.9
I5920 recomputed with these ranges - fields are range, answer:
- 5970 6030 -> 22.3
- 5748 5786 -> 19.6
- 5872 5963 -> 19.7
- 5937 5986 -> 19.6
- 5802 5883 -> 21.8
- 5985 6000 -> 20.8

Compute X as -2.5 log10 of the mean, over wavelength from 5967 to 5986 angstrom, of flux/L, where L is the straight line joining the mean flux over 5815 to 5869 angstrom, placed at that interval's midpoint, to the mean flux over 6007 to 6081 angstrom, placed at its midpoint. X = 0.08 mag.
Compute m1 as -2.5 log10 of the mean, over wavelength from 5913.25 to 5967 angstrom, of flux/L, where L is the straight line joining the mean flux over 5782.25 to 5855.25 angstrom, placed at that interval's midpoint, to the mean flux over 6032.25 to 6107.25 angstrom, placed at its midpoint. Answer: 0.17 mag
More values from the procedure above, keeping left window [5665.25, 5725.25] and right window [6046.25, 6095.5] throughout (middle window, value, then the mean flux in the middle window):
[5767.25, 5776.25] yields 0.08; 19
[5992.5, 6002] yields 0.12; 20.1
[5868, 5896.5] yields 0.00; 21.3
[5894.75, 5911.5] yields 0.13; 19.1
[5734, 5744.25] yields 0.09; 18.5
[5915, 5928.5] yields 0.09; 20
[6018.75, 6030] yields -0.16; 26.1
